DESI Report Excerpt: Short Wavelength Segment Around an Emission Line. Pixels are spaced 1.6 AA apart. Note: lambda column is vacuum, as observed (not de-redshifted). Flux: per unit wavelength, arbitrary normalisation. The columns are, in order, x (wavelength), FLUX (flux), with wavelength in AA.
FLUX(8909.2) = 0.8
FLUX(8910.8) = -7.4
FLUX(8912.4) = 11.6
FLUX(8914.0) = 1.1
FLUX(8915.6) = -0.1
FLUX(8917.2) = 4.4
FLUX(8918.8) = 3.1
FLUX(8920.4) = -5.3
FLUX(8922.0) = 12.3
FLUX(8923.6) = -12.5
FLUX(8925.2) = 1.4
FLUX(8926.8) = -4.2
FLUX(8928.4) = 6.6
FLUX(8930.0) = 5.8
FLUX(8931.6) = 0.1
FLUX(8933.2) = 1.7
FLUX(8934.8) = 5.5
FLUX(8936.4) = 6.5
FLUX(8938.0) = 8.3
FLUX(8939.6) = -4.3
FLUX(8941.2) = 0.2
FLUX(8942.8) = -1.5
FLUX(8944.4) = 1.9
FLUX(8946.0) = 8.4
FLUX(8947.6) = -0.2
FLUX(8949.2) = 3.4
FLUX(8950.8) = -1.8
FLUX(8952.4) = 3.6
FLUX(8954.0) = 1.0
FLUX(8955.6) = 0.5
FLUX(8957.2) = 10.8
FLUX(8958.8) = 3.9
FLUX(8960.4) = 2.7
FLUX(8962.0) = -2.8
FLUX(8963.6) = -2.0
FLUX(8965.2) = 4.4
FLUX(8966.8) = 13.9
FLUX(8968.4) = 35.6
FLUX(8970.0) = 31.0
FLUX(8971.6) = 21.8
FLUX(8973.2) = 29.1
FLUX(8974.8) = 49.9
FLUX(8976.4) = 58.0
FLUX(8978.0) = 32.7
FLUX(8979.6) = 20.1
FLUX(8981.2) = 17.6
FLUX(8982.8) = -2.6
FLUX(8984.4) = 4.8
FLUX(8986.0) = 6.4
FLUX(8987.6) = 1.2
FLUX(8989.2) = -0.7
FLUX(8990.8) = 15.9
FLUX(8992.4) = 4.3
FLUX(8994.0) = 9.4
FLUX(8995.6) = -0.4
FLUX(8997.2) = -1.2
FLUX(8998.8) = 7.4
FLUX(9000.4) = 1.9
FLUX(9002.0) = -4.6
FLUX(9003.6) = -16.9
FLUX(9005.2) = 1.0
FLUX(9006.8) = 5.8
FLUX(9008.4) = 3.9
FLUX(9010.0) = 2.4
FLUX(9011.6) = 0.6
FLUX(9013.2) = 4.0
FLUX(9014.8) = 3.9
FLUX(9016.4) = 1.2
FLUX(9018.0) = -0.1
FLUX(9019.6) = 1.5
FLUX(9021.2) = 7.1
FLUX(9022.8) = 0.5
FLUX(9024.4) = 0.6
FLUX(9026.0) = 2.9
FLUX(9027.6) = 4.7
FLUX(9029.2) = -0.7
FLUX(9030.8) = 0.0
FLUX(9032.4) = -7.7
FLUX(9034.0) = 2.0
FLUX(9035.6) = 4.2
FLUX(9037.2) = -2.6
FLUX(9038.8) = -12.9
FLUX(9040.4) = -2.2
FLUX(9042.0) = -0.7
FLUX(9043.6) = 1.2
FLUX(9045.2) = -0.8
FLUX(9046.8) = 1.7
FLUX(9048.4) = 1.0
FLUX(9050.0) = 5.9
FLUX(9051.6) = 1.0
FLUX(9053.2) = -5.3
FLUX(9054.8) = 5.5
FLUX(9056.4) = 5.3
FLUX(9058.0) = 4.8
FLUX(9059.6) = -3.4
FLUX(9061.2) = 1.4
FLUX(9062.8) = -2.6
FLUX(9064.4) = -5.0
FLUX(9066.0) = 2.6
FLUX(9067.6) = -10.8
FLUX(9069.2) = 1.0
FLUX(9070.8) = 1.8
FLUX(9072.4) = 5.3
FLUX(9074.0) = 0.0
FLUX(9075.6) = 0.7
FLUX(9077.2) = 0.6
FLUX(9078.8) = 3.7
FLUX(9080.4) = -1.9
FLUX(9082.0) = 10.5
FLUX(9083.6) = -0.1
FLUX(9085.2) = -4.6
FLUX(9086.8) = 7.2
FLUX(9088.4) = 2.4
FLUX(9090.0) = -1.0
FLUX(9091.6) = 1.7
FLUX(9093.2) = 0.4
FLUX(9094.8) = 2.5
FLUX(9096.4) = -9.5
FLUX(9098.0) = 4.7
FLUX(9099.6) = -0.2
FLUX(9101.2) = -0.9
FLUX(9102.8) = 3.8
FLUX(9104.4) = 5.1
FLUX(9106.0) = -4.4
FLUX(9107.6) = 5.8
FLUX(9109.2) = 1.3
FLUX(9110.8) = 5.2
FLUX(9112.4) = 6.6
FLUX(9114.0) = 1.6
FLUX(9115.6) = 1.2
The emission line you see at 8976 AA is [O II] 3727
